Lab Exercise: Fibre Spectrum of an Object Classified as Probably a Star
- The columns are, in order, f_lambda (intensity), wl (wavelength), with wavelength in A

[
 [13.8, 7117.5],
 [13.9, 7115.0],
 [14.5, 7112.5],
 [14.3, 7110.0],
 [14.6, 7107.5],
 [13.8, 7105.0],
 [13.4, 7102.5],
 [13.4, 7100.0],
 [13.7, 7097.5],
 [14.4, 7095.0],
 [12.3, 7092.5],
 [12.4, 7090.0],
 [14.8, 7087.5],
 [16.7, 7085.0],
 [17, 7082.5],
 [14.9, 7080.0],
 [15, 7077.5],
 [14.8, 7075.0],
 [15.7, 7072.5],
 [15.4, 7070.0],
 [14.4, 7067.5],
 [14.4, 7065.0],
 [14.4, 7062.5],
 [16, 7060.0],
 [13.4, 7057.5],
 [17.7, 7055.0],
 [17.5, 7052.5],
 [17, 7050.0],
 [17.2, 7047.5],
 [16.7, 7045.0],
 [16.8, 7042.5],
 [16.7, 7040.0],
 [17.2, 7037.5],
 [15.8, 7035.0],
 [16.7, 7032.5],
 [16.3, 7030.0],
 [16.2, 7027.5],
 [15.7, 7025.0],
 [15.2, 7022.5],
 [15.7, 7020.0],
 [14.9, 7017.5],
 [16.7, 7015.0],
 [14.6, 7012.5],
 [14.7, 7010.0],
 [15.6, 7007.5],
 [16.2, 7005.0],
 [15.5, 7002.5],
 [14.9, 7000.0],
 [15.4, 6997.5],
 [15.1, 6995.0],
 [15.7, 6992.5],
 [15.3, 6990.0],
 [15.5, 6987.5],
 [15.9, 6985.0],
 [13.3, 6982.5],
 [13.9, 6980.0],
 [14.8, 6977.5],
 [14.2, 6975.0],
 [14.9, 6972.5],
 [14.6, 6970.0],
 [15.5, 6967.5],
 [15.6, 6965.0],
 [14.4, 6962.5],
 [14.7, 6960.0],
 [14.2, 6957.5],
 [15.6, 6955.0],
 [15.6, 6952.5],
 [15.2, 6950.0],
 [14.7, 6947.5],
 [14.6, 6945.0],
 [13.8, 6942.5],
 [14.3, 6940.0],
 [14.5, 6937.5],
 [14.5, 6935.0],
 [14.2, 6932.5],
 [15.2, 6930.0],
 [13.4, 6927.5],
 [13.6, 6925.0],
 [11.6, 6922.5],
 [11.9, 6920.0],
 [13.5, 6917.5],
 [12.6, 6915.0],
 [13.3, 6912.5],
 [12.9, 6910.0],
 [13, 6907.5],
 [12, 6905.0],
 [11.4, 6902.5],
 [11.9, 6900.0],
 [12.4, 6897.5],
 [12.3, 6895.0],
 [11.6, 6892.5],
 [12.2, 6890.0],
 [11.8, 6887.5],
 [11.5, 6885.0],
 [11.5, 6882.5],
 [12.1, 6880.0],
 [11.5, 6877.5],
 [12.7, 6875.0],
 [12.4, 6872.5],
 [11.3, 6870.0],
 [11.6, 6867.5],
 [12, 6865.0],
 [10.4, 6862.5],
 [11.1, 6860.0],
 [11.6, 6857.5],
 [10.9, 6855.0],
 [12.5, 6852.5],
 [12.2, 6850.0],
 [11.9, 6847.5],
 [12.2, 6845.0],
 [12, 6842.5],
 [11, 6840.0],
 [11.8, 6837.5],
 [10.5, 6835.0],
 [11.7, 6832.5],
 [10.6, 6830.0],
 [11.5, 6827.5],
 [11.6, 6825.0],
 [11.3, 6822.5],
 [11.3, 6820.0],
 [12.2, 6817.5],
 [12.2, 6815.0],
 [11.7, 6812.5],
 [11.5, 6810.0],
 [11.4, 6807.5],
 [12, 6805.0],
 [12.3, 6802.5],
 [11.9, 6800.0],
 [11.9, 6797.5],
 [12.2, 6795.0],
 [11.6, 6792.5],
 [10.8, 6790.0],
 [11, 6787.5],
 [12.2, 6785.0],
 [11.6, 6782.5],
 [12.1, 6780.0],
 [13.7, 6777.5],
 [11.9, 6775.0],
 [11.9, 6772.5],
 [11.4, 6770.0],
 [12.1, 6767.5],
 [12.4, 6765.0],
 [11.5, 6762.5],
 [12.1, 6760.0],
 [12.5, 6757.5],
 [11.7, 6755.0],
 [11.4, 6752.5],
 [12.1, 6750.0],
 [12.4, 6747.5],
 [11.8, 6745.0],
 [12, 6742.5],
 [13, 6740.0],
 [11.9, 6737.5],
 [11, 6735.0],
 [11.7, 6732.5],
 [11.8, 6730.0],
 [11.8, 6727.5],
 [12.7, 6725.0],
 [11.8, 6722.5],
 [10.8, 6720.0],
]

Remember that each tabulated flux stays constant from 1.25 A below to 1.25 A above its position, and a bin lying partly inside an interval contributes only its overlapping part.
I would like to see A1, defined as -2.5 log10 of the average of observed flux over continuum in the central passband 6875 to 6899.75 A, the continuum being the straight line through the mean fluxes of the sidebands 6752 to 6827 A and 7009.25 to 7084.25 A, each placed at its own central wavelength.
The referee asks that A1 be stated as 0.12 mag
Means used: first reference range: 11.8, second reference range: 15.8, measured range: 11.9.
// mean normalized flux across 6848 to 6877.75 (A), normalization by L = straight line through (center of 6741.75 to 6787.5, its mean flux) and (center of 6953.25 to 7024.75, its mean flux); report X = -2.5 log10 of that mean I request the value 0.15 mag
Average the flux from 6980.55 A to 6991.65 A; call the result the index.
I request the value 15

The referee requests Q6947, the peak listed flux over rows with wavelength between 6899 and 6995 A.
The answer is 15.9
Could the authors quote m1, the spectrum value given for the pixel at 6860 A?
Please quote 11.1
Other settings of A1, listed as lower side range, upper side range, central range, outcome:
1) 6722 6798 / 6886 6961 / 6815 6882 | 0.10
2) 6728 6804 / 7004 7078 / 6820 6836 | 0.14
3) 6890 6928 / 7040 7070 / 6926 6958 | -0.10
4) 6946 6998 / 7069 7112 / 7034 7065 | -0.11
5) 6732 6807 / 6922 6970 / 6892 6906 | 0.16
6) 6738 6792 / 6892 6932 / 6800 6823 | 0.04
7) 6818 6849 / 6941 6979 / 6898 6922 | 0.09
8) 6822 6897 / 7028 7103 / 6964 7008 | -0.08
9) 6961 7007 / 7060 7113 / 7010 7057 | -0.10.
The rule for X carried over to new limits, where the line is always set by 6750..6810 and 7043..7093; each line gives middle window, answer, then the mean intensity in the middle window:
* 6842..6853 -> 0.05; 12.1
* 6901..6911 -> 0.10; 12.3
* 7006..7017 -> -0.05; 15.4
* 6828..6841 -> 0.13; 11.1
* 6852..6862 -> 0.13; 11.4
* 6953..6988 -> -0.04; 14.8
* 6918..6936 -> 0.02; 13.5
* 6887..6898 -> 0.11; 12.1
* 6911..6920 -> 0.05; 13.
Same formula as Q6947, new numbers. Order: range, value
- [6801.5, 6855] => 12.5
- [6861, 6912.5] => 13.3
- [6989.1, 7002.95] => 15.7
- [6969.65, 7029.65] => 16.7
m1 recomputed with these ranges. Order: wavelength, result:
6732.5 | 11.7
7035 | 15.8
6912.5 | 13.3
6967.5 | 15.5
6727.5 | 11.8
